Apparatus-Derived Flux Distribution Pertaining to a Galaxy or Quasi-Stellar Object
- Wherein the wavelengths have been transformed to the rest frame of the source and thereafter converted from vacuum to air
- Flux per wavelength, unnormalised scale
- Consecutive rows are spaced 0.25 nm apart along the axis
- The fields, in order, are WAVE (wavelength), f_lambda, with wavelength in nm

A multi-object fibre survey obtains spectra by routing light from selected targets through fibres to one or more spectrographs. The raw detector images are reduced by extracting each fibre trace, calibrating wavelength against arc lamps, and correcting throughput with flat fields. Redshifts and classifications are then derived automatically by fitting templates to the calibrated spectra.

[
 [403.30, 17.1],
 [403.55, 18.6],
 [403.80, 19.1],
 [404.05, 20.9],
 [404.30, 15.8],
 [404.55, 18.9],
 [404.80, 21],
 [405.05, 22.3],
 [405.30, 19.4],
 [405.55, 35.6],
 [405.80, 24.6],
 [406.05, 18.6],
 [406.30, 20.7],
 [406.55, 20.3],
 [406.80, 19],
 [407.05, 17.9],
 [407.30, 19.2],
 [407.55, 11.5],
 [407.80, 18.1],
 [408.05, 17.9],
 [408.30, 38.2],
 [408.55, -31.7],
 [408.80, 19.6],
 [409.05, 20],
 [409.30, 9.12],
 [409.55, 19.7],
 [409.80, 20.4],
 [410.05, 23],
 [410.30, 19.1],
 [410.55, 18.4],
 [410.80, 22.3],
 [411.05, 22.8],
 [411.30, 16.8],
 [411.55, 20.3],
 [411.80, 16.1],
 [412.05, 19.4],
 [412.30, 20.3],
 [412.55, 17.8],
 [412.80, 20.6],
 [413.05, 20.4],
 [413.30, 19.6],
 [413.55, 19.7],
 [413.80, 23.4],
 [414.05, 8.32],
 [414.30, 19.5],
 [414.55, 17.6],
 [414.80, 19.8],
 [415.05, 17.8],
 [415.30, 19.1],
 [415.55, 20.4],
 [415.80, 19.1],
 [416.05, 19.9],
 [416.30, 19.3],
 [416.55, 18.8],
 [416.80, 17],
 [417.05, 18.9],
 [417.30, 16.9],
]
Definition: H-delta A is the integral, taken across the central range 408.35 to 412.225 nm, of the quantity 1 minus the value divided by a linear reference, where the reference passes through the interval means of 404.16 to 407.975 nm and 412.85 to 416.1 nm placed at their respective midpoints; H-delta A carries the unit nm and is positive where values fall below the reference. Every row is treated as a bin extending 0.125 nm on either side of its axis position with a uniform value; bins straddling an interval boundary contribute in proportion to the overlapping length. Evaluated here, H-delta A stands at 0.65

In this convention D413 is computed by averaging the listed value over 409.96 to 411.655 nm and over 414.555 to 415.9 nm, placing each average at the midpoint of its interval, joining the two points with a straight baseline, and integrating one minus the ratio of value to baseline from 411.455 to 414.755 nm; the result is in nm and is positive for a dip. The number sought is 0.17 nm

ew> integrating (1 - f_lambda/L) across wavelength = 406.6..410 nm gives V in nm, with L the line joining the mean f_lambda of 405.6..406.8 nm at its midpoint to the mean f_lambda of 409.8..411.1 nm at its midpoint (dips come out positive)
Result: 0.92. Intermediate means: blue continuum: 21.7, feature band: 15.6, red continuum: 21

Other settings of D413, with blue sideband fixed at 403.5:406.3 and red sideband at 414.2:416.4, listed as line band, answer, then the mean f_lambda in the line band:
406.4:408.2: 0.25 nm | 18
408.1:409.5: 0.59 nm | 11.9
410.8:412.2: 0.04 nm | 19.4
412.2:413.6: 0.00 nm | 19.7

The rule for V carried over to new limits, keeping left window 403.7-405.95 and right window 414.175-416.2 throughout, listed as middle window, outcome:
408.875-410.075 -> 0.149 nm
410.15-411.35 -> 0.012 nm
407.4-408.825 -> 0.624 nm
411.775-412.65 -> 0.056 nm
